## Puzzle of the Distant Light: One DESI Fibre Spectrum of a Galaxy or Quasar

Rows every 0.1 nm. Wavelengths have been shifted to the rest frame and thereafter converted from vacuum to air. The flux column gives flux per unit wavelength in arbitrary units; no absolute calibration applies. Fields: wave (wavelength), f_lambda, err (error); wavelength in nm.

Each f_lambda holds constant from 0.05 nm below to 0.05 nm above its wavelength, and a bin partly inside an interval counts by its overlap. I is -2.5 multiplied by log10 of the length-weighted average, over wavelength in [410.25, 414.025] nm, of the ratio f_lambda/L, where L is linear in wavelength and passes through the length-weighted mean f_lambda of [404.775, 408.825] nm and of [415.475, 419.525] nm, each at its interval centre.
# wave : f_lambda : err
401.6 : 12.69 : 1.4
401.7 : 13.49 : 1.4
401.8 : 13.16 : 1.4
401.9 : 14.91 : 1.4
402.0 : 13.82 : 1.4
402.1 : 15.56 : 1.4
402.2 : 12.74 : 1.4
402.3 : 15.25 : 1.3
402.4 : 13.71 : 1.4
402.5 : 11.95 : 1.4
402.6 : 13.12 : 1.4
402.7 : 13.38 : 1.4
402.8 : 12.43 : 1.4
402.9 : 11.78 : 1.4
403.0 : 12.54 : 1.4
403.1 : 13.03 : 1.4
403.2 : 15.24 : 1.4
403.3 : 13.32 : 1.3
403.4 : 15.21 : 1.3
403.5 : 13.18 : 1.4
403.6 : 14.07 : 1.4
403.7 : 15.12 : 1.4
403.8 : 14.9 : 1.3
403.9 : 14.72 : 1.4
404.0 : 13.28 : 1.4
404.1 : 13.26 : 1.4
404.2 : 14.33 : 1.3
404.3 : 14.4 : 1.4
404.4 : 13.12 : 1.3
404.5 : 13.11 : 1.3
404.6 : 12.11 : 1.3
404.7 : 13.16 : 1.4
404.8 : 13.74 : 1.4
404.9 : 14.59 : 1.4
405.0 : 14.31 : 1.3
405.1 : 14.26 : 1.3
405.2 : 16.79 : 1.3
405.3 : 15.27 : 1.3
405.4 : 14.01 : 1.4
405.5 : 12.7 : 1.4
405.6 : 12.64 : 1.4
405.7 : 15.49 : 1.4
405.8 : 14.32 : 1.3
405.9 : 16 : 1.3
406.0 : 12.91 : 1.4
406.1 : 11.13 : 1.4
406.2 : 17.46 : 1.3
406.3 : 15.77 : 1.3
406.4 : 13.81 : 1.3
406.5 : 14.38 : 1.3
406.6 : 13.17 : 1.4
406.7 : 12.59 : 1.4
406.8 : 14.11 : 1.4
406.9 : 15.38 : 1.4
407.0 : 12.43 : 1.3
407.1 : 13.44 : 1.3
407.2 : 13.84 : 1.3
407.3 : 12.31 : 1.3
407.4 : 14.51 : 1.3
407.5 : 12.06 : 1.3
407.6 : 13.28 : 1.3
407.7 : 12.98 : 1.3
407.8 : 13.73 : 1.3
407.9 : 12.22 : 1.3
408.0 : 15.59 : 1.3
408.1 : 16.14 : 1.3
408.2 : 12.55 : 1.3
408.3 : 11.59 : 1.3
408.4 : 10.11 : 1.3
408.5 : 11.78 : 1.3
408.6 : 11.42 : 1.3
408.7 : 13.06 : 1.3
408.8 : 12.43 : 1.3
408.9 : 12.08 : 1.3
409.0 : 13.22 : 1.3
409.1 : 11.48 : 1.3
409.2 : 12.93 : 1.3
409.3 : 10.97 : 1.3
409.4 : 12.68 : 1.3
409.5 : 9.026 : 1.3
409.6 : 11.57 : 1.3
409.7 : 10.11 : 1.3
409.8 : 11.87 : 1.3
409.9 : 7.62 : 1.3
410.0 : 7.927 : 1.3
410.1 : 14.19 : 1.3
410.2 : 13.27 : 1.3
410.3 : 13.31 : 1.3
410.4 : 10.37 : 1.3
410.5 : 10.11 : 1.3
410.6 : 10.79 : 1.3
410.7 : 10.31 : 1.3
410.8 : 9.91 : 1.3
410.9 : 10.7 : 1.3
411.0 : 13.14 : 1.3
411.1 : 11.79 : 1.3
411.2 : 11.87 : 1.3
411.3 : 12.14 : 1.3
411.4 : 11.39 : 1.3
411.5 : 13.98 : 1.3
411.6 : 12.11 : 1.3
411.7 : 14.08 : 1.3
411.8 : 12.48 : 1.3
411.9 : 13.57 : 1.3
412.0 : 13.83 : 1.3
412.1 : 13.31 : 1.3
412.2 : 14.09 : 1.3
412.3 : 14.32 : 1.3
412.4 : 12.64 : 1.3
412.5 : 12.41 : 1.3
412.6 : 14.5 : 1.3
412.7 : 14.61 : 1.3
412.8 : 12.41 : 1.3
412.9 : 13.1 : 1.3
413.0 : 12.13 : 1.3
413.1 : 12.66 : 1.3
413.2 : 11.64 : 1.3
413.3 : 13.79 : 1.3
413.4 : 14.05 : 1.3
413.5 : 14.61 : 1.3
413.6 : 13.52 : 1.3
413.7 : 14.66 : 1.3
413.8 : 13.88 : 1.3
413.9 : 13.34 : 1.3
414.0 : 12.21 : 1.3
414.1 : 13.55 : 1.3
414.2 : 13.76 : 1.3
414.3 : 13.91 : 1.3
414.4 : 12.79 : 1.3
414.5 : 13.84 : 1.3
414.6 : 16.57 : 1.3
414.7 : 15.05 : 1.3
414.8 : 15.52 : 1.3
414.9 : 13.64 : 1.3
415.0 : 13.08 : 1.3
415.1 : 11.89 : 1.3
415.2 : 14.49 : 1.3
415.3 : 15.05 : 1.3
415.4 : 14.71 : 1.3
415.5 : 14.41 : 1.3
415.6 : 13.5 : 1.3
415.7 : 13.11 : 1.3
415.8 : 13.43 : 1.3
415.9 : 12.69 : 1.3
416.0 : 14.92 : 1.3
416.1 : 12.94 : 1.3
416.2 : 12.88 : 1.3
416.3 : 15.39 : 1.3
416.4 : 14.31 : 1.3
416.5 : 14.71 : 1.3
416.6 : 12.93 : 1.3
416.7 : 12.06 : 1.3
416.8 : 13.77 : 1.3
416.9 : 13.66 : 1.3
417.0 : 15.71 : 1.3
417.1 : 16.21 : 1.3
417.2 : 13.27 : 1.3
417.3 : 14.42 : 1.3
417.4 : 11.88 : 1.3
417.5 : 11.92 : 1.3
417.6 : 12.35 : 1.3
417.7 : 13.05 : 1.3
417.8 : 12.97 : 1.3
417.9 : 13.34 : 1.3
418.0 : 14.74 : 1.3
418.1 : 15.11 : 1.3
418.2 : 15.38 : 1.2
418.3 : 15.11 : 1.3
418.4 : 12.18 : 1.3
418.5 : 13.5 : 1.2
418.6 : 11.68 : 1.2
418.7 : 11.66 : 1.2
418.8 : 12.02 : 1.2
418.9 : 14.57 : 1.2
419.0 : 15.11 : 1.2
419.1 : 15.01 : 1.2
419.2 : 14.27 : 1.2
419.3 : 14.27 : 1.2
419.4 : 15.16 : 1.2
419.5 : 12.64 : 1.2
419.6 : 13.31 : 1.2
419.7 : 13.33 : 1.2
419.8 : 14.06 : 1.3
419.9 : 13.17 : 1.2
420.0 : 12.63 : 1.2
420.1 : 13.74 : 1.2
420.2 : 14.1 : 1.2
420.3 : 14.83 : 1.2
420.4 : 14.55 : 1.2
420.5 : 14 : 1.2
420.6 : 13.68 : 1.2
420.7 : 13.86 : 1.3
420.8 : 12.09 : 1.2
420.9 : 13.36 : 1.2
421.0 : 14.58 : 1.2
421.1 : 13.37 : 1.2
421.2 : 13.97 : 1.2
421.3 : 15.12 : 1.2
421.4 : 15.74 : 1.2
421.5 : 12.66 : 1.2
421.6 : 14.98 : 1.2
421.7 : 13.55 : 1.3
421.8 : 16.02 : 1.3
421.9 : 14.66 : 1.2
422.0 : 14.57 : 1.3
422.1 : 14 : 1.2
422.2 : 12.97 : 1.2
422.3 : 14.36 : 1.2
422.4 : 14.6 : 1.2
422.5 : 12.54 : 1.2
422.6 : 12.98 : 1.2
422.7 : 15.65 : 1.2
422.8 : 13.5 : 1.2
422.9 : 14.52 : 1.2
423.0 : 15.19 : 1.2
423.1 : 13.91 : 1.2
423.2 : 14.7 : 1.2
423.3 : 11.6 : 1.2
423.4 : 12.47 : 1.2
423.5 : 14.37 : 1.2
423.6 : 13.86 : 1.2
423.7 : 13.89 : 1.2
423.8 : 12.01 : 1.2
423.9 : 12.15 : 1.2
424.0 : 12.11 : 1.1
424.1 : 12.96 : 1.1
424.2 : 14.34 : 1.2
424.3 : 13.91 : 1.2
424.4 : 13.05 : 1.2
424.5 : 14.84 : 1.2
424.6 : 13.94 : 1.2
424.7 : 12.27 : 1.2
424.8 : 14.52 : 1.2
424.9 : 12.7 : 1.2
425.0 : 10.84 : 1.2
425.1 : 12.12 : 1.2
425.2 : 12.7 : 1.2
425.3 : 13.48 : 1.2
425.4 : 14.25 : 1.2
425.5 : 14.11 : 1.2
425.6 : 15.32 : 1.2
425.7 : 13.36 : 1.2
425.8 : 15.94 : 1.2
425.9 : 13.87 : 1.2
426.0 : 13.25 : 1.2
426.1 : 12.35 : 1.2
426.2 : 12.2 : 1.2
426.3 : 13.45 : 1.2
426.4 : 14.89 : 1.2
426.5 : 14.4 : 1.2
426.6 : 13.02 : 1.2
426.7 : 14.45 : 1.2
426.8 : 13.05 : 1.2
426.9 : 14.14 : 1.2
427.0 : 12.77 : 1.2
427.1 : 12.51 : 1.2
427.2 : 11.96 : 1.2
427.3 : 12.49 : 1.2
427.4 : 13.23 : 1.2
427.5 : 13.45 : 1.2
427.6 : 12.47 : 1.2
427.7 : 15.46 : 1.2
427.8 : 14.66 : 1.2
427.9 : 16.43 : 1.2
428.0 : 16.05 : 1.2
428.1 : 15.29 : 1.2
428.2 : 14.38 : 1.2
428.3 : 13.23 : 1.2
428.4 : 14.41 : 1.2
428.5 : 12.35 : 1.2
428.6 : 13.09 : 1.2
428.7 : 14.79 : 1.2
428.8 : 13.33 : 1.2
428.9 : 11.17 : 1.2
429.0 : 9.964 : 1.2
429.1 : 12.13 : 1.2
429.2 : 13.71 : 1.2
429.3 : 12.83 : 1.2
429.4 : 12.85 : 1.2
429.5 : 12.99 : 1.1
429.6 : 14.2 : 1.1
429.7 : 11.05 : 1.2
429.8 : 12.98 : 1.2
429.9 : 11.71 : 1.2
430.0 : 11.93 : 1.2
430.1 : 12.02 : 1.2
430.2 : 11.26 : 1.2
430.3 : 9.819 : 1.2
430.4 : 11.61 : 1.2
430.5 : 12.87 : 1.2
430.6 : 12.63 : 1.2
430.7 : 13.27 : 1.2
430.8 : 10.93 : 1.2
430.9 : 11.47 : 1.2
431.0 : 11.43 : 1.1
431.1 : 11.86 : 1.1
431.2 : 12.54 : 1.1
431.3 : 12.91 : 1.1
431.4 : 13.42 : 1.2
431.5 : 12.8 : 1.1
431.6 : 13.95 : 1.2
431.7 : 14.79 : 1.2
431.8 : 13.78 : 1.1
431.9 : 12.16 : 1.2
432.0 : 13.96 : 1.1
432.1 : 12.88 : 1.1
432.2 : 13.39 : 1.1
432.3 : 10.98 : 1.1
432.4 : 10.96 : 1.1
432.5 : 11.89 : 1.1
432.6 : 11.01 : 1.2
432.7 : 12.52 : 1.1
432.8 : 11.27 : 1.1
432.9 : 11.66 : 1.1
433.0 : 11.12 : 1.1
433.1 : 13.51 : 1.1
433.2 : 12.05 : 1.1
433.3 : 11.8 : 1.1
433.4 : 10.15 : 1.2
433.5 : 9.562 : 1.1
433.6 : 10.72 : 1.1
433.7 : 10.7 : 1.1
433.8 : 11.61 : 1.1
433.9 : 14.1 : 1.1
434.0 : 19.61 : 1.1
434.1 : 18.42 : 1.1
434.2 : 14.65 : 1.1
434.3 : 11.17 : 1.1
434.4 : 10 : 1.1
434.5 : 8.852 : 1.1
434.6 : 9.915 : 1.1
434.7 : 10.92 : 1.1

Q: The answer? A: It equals 0.08 mag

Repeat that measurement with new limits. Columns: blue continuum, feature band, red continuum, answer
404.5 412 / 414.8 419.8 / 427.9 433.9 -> -0.088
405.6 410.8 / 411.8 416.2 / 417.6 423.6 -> -0.036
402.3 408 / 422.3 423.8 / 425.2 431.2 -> -0.043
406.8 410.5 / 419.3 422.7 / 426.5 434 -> -0.116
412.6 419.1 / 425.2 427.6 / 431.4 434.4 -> -0.040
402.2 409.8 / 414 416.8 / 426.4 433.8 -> -0.061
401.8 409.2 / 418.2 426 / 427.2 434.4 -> -0.055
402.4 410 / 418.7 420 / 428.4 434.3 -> -0.075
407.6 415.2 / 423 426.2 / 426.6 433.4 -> -0.055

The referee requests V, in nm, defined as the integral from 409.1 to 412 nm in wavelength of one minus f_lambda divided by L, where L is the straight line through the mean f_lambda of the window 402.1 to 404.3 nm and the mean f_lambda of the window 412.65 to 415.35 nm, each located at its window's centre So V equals 0.44 nm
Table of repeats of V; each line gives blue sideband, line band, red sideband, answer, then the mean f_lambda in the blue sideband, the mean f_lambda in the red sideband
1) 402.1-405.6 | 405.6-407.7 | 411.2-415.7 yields -0.024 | 13.8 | 13.5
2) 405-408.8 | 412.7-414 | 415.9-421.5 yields 0.037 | 13.6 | 13.8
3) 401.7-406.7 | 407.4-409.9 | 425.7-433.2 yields 0.273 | 13.9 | 12.9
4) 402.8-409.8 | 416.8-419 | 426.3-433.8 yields -0.094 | 13.4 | 12.7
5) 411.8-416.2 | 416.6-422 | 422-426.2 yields -0.088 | 13.7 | 13.5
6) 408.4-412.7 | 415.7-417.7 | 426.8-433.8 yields -0.233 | 12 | 12.6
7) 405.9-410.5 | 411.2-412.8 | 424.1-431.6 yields -0.061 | 12.6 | 13.1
